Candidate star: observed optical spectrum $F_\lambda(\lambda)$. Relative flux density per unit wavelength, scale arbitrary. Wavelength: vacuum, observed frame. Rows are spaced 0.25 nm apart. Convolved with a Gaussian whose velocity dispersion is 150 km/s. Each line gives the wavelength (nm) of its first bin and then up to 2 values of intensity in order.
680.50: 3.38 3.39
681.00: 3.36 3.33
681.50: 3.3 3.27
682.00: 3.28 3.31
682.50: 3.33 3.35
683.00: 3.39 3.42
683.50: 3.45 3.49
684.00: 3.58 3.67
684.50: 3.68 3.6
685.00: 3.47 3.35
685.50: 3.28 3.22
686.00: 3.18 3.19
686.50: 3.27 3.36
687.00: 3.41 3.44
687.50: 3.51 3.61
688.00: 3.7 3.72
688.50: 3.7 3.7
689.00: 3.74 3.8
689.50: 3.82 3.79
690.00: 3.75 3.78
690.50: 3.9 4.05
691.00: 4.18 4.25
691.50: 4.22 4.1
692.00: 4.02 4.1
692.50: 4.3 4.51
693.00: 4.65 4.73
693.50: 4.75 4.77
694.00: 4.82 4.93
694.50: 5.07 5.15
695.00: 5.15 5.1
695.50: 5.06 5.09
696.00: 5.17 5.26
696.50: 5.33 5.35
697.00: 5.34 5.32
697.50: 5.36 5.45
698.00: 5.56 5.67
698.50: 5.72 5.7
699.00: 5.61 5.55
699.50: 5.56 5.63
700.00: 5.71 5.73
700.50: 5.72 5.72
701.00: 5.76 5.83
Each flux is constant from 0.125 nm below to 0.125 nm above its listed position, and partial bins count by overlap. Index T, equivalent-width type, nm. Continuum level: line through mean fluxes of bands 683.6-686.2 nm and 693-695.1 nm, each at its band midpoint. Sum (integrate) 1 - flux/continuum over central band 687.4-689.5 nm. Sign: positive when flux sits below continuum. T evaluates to 0.16 nm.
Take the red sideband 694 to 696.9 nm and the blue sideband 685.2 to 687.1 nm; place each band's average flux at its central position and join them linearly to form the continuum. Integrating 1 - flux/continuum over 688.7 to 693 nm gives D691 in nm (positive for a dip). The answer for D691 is 0.20 nm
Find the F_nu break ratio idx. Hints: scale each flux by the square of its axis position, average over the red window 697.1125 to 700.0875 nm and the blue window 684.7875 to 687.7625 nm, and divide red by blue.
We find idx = 1.72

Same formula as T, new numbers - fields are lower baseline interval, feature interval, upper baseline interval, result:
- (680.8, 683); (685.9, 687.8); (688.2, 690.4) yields 0.13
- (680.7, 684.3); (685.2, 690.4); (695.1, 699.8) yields 0.71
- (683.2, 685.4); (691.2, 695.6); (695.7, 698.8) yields 0.18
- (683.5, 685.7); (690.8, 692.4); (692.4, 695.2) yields 0.13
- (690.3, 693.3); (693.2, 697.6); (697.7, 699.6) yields -0.14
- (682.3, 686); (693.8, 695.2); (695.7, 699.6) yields -0.01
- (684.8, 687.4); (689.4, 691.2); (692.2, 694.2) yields 0.08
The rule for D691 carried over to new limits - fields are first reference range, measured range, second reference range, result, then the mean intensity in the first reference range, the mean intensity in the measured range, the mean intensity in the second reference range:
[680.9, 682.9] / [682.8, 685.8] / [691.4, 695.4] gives 0.10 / 3.32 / 3.47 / 4.65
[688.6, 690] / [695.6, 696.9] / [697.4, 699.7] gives -0.03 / 3.77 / 5.24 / 5.58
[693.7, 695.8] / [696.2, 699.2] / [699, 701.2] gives -0.05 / 5.02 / 5.48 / 5.67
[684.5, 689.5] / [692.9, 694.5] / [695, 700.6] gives -0.03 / 3.5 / 4.8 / 5.45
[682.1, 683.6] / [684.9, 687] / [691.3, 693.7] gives 0.23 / 3.37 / 3.29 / 4.38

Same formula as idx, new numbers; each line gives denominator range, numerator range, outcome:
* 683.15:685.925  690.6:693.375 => 1.26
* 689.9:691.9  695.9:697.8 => 1.34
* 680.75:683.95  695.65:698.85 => 1.68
